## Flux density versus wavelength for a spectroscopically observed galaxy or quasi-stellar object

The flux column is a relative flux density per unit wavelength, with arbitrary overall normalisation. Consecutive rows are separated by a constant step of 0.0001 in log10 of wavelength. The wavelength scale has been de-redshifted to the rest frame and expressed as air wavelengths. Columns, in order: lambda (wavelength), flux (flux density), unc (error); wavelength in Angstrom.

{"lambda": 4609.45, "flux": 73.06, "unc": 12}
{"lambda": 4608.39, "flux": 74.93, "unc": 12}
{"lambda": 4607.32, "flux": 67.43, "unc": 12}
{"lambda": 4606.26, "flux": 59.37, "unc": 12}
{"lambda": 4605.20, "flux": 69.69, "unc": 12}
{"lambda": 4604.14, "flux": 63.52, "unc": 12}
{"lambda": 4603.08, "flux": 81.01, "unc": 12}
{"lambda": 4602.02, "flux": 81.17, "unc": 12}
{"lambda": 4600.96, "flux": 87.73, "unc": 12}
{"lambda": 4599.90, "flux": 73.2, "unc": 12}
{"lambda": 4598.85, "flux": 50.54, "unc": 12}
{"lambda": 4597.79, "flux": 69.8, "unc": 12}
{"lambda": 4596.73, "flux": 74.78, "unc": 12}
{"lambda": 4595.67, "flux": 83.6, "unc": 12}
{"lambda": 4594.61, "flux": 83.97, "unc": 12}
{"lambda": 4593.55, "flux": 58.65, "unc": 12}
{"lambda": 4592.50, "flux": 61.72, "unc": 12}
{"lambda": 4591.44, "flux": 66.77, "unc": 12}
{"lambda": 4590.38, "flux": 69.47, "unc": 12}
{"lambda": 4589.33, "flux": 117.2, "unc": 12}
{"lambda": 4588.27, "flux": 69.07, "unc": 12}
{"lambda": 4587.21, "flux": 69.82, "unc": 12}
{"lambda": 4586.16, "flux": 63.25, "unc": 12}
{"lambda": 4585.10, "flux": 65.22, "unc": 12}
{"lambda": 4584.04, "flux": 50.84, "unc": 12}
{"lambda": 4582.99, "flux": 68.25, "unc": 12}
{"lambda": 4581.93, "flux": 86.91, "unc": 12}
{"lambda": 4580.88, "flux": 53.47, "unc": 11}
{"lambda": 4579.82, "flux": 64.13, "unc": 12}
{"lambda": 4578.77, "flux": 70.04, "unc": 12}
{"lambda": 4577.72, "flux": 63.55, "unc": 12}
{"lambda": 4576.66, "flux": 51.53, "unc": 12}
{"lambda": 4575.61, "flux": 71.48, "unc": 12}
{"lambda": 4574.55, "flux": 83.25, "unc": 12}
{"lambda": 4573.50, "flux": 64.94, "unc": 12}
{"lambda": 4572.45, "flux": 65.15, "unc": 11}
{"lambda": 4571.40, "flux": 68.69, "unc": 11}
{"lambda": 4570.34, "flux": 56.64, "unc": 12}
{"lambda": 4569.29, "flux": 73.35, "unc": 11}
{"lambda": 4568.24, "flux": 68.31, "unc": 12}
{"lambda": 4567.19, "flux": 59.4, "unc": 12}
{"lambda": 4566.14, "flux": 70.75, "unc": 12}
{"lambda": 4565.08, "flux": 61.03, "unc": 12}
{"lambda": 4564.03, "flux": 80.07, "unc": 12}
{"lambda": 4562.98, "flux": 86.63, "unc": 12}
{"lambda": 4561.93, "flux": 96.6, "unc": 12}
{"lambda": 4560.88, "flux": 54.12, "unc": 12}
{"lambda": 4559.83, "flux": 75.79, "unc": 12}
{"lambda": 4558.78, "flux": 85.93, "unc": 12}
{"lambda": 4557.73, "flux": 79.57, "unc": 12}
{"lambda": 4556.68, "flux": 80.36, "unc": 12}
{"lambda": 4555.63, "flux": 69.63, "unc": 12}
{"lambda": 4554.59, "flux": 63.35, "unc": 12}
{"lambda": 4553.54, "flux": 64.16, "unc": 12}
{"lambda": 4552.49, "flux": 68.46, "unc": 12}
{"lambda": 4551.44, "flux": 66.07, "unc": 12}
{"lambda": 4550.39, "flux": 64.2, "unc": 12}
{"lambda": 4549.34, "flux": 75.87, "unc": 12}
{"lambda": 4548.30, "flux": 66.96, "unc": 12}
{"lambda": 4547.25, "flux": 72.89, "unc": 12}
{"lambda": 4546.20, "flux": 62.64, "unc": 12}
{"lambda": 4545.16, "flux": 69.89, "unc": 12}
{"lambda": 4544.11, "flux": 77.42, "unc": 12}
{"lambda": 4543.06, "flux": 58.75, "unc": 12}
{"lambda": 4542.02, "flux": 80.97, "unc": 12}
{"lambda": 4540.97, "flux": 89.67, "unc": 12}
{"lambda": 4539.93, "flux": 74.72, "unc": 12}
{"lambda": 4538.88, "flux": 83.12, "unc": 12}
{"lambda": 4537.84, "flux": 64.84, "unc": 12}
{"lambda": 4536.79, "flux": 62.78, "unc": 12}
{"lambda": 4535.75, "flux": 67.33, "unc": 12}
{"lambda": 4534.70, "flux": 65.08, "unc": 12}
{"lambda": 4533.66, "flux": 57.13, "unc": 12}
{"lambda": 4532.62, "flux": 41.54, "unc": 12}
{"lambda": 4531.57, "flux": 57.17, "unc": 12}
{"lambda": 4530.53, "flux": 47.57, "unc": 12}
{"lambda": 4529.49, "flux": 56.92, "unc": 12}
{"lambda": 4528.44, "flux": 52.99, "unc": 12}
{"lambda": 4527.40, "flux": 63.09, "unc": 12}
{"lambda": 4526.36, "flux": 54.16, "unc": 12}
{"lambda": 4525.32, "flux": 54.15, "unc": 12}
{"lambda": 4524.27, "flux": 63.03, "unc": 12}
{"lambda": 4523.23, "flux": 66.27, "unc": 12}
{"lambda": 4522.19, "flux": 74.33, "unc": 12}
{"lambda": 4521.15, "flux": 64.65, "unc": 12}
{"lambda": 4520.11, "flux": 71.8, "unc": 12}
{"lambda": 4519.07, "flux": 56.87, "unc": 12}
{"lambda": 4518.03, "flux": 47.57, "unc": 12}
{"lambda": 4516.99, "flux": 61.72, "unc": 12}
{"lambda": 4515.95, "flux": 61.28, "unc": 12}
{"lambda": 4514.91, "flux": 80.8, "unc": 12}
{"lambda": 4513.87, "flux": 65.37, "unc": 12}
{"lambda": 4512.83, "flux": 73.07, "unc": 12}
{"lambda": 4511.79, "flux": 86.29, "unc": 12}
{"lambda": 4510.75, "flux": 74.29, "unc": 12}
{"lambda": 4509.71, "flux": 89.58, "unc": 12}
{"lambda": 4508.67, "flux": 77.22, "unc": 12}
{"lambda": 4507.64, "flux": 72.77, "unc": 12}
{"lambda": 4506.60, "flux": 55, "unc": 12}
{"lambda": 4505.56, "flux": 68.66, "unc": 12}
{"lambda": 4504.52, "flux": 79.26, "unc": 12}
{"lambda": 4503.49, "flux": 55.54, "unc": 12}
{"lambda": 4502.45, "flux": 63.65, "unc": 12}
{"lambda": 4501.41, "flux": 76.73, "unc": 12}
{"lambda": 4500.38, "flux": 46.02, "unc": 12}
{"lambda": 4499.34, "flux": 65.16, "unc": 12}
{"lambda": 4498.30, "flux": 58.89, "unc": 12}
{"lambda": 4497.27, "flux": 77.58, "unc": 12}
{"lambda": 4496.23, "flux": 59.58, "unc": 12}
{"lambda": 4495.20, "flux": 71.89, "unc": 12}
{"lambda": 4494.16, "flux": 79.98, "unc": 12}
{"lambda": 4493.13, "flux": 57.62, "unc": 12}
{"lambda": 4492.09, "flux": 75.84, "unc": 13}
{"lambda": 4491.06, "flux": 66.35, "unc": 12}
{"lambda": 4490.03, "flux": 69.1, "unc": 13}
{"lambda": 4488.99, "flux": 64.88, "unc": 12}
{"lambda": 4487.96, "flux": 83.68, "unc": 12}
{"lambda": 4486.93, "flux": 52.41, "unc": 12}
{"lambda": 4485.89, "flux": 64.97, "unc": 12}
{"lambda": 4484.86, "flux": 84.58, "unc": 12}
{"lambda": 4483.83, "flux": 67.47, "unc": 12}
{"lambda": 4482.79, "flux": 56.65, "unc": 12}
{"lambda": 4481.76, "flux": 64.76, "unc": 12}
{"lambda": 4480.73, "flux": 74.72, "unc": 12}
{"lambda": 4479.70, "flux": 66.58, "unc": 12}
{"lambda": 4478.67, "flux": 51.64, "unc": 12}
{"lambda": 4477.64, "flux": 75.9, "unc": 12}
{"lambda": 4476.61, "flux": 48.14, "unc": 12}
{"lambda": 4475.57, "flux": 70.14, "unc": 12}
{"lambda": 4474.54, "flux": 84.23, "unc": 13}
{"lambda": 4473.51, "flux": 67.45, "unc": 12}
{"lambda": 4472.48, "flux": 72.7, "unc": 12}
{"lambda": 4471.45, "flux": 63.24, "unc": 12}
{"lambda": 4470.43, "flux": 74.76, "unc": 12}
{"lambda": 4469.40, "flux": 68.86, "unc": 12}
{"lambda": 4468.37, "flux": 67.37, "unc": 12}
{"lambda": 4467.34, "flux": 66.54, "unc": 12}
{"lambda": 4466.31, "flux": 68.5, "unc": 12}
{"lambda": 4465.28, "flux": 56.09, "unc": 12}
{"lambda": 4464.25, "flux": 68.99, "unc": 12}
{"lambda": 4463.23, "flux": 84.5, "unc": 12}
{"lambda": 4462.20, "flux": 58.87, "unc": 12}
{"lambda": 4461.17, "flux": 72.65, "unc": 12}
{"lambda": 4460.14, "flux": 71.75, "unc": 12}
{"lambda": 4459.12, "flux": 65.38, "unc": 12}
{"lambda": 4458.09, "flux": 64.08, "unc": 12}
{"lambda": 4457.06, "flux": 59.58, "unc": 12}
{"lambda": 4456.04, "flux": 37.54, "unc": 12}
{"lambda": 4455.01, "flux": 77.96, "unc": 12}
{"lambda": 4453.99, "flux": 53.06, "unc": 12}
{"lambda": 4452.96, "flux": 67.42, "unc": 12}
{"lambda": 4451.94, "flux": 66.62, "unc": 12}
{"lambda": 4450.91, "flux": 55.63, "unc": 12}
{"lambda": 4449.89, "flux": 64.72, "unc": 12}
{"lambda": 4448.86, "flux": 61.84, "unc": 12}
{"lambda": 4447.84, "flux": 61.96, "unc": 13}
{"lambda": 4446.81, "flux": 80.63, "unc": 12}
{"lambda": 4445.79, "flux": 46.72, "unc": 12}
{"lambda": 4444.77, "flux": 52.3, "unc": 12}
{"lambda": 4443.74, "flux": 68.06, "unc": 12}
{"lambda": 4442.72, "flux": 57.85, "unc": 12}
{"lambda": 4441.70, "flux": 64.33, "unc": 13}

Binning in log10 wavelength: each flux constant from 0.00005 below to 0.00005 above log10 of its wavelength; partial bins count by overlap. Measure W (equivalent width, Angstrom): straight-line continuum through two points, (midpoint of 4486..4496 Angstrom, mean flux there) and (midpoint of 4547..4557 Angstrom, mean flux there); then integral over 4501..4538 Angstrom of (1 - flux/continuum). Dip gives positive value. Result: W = 2.2 Angstrom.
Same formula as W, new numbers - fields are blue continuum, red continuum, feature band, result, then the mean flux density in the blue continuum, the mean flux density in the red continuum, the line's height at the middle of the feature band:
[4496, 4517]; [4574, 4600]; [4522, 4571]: 1.2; 69.3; 69.6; 69.4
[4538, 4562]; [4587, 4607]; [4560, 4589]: 1.8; 72.5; 73.2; 72.9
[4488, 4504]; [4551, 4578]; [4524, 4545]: 1.5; 66.4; 70.4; 68.7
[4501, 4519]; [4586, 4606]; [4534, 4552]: 0.1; 69.5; 73.4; 71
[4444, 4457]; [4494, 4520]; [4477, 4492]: -0.5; 60.7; 68.1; 65.1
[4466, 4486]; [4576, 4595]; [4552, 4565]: -1.2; 68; 68.5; 68.4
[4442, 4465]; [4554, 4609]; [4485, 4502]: -0.4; 63.5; 70.9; 65.8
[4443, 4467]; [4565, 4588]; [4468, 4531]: -2.1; 63.7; 66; 64.5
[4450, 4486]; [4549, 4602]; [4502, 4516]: -0.8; 66.3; 70.6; 67.9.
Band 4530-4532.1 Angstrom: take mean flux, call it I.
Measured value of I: 52.4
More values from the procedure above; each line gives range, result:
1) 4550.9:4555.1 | 65.4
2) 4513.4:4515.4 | 73.1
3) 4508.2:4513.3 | 80.1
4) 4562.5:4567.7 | 71.4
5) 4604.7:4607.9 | 65.4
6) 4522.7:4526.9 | 59.4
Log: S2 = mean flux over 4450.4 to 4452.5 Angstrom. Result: 61.4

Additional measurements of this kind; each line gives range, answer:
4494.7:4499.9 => 66.4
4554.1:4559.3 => 75.9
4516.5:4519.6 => 55.4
